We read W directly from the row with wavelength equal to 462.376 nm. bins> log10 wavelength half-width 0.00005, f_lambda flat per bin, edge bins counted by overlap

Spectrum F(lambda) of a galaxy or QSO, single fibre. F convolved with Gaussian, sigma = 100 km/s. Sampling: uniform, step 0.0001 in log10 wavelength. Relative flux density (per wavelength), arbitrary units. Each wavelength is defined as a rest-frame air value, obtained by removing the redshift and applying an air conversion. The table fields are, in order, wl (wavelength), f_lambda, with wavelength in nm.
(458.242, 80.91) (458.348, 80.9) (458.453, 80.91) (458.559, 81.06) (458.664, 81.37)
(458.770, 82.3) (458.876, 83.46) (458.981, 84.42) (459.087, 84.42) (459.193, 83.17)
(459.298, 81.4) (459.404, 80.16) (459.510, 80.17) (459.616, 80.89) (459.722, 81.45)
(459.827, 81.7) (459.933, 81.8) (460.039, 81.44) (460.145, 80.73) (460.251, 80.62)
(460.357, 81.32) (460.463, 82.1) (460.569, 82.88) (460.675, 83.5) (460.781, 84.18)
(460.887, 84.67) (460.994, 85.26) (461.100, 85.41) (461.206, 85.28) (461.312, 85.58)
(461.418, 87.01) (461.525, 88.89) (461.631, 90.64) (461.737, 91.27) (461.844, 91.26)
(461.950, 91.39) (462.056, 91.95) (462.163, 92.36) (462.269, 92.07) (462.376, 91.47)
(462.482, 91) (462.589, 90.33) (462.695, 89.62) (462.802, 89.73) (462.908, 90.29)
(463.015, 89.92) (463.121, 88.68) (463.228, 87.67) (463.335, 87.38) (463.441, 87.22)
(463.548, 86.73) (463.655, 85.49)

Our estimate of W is 91.47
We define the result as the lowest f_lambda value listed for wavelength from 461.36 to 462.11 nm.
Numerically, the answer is 87.01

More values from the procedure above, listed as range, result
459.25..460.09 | 80.16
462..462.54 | 91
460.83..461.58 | 84.67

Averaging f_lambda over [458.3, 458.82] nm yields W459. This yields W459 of 81.4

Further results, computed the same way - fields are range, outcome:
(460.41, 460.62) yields 82.5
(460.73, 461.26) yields 84.9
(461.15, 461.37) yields 85.7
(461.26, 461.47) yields 86.4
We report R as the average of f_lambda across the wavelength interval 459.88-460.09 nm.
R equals 81.6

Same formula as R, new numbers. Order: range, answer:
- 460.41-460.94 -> 83.5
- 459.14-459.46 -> 81.6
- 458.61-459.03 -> 83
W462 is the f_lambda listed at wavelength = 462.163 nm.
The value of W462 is 92.36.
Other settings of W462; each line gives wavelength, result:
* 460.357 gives 81.32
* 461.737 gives 91.27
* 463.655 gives 85.49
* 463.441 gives 87.22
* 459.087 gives 84.42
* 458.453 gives 80.91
